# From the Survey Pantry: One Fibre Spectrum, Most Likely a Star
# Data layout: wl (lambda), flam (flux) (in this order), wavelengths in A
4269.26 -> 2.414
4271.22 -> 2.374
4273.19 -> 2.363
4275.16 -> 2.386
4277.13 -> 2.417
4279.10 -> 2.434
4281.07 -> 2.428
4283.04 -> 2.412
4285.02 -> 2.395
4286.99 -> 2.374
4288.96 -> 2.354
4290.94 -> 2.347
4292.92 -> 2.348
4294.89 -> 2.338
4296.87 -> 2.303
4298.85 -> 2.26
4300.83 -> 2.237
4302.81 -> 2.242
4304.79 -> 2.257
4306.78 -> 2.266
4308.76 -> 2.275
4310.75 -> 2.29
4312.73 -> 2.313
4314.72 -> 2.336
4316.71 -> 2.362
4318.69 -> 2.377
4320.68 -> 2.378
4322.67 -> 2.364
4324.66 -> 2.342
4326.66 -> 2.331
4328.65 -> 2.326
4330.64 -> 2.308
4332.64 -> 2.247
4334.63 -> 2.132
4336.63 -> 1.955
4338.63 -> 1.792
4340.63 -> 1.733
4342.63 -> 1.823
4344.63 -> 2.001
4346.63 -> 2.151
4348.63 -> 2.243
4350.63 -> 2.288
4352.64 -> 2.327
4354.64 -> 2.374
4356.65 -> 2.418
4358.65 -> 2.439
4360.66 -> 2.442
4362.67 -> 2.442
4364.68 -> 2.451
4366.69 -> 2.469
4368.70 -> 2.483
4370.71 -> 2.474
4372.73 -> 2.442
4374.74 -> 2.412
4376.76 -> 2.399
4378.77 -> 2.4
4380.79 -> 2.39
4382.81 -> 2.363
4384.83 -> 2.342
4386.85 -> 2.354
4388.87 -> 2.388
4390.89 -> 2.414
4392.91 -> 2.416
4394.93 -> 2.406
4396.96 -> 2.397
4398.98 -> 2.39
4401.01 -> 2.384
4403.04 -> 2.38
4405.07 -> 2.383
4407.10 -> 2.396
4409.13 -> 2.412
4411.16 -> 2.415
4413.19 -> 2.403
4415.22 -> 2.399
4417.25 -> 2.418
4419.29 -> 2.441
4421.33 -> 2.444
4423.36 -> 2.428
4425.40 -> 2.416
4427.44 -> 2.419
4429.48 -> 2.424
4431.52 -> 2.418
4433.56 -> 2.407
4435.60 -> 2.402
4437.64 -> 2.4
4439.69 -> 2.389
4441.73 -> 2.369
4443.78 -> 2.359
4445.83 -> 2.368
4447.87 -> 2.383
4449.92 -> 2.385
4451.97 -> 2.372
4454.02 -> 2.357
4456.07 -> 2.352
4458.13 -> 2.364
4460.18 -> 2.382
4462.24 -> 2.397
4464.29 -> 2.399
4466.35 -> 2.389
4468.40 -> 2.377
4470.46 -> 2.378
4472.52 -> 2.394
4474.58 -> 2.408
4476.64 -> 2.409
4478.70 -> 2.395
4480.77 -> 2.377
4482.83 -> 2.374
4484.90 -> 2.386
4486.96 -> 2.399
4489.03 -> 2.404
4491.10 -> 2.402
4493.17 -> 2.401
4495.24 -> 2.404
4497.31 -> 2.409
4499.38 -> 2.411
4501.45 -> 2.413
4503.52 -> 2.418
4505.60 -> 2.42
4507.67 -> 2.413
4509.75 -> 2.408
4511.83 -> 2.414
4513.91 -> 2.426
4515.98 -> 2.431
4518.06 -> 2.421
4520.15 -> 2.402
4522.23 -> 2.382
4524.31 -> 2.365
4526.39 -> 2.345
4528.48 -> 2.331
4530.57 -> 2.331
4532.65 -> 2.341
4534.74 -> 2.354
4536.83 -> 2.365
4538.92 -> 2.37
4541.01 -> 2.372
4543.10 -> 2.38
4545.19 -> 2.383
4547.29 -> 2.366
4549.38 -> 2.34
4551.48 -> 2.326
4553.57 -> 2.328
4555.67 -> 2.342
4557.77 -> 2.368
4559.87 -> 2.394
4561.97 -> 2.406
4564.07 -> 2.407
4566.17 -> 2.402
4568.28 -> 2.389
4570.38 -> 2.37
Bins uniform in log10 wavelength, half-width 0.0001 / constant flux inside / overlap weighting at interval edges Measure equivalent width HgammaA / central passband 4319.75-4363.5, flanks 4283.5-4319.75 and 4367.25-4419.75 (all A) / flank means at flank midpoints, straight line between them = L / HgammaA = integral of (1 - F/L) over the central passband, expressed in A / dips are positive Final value 2.5 A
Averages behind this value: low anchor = 2.32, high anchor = 2.4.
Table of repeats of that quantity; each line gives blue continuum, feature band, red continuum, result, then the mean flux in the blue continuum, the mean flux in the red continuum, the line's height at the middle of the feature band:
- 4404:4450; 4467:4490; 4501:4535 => 0.0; 2.4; 2.39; 2.4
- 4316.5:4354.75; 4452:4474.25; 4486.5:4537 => -0.4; 2.19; 2.39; 2.34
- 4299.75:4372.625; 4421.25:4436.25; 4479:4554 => -0.6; 2.27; 2.38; 2.33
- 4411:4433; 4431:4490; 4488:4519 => 0.8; 2.42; 2.41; 2.42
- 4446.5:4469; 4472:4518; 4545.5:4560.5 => -0.7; 2.38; 2.35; 2.37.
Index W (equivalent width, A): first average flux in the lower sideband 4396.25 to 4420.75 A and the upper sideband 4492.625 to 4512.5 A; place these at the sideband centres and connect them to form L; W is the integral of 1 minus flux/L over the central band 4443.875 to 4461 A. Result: 0.26 A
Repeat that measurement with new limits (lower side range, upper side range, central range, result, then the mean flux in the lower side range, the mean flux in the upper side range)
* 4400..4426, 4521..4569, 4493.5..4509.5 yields -0.2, 2.41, 2.36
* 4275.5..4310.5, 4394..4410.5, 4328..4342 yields 1.8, 2.33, 2.39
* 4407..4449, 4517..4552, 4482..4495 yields -0.1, 2.41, 2.36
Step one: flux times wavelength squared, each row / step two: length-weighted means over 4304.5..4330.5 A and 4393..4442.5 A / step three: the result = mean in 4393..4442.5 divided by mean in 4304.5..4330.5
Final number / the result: 1.08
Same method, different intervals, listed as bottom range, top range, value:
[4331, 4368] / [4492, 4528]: 1.17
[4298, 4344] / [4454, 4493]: 1.16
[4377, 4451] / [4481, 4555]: 1.04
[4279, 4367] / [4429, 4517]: 1.13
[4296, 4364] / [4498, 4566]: 1.16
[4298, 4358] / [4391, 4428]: 1.12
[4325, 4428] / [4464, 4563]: 1.09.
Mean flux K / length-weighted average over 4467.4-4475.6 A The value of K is 2.39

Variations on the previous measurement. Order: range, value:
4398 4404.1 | 2.38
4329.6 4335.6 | 2.23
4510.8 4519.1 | 2.43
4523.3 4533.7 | 2.34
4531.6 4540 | 2.36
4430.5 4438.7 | 2.41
